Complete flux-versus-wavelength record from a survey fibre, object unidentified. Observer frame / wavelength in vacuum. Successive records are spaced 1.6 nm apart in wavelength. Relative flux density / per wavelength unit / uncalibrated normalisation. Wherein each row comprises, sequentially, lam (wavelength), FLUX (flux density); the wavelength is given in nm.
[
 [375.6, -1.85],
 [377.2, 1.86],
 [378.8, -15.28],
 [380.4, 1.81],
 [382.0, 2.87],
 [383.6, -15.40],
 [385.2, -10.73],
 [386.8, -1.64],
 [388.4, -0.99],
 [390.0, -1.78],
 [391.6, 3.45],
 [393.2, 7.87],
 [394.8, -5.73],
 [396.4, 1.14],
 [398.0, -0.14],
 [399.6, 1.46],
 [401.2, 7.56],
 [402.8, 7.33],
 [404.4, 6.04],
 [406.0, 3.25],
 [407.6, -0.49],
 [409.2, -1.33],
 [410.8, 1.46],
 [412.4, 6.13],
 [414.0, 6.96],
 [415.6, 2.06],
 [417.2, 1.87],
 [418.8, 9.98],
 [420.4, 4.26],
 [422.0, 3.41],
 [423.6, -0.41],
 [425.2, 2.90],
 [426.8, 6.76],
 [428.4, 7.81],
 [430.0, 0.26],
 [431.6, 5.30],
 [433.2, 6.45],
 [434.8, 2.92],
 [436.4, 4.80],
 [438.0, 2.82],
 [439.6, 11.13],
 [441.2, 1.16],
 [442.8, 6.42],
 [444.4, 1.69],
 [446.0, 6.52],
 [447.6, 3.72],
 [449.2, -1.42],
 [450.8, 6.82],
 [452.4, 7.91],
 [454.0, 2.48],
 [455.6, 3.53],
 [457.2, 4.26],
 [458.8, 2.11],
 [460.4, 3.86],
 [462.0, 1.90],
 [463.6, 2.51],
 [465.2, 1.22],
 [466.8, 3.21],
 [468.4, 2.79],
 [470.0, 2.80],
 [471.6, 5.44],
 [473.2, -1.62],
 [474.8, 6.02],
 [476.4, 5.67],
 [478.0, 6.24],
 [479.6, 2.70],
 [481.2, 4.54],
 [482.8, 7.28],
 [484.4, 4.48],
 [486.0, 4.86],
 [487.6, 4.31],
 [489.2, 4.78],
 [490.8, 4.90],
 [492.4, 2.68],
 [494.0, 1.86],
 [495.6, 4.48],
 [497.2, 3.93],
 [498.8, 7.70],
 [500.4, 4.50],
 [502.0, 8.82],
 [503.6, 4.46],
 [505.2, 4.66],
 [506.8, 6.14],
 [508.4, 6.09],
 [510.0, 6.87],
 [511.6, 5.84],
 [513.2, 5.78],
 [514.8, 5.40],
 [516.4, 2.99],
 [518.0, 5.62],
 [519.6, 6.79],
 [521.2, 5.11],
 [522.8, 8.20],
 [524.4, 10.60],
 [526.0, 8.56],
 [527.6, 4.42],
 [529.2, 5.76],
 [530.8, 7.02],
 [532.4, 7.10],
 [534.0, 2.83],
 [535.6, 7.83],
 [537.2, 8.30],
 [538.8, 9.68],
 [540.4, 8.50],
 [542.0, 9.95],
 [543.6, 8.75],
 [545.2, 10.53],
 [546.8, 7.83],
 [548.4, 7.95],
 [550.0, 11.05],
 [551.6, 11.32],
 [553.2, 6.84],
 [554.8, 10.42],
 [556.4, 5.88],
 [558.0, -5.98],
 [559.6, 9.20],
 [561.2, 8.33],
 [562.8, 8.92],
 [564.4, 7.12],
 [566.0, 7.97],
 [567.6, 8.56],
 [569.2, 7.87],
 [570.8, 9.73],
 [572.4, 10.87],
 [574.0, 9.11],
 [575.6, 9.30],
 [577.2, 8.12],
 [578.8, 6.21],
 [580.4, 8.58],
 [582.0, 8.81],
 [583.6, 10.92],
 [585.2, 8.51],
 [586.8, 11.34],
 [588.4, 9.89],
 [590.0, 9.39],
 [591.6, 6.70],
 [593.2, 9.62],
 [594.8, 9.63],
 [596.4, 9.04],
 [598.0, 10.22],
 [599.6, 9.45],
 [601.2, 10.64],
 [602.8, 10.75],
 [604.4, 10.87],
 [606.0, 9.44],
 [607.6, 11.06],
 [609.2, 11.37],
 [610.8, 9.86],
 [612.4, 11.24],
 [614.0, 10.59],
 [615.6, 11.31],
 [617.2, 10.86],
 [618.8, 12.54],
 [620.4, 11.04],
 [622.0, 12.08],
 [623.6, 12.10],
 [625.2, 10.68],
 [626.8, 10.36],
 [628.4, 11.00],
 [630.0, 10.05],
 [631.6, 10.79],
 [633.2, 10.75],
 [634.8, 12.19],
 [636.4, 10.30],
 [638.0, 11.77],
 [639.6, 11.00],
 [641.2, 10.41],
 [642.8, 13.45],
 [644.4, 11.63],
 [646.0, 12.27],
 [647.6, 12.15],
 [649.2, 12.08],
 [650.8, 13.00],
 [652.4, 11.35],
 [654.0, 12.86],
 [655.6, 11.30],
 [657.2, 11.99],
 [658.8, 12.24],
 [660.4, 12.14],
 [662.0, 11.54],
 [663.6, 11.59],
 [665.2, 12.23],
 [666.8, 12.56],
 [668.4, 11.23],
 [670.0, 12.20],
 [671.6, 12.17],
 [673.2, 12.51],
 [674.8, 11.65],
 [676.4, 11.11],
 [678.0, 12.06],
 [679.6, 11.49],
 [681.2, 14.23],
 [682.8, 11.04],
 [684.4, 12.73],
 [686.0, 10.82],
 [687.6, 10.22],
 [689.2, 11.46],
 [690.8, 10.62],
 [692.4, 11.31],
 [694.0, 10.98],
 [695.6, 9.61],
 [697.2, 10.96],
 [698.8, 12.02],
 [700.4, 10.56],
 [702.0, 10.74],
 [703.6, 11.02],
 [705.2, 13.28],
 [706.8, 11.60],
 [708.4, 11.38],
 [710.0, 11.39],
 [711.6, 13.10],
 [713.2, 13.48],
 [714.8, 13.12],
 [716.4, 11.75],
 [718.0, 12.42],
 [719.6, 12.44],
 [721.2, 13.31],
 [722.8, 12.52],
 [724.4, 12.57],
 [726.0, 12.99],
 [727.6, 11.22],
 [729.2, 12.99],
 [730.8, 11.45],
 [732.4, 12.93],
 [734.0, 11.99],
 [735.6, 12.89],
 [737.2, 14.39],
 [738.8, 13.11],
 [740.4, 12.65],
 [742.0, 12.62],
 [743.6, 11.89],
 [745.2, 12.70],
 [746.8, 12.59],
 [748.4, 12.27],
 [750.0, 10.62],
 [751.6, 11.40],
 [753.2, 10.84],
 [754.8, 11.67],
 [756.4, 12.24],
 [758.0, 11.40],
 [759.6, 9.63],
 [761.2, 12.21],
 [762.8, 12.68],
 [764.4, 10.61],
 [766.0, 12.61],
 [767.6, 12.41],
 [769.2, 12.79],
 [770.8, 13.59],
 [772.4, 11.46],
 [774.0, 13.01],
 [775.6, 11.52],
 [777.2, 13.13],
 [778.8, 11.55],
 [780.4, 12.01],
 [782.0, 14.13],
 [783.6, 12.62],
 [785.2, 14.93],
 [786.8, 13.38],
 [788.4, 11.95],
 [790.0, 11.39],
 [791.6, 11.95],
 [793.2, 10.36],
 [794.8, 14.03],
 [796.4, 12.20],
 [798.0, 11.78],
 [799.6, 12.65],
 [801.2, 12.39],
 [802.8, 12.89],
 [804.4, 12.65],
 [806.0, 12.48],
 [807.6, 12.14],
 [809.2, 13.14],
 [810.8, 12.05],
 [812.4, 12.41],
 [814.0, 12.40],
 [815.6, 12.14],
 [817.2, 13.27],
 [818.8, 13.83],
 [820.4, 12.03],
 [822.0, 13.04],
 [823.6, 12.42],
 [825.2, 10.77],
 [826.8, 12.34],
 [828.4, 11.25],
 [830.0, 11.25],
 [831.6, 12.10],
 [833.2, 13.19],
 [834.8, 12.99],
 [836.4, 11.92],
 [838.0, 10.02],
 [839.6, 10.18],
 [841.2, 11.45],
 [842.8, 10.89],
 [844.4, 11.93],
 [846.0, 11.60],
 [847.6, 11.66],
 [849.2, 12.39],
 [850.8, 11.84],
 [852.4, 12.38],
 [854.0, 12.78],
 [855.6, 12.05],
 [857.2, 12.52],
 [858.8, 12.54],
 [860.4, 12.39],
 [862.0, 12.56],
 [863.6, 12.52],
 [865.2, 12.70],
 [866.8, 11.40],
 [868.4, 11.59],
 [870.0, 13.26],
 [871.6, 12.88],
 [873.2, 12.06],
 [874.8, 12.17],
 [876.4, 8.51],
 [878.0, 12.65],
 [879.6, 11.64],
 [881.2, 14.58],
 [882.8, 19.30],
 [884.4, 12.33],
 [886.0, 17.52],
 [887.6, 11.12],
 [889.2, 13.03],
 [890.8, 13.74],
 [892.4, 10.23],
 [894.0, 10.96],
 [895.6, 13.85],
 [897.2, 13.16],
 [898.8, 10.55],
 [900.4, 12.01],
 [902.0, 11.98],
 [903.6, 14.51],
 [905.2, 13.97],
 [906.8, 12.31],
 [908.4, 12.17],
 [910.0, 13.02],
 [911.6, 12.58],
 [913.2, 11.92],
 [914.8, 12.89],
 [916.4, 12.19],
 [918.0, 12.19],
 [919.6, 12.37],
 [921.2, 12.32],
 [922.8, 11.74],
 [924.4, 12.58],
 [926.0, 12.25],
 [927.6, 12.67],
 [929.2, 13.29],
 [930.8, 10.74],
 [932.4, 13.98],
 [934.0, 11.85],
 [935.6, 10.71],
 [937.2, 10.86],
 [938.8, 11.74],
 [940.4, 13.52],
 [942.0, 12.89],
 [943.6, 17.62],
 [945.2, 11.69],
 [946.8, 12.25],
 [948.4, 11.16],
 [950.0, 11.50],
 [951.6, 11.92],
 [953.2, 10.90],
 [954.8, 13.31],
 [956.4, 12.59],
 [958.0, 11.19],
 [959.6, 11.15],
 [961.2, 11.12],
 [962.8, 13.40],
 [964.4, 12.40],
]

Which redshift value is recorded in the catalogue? 0.345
